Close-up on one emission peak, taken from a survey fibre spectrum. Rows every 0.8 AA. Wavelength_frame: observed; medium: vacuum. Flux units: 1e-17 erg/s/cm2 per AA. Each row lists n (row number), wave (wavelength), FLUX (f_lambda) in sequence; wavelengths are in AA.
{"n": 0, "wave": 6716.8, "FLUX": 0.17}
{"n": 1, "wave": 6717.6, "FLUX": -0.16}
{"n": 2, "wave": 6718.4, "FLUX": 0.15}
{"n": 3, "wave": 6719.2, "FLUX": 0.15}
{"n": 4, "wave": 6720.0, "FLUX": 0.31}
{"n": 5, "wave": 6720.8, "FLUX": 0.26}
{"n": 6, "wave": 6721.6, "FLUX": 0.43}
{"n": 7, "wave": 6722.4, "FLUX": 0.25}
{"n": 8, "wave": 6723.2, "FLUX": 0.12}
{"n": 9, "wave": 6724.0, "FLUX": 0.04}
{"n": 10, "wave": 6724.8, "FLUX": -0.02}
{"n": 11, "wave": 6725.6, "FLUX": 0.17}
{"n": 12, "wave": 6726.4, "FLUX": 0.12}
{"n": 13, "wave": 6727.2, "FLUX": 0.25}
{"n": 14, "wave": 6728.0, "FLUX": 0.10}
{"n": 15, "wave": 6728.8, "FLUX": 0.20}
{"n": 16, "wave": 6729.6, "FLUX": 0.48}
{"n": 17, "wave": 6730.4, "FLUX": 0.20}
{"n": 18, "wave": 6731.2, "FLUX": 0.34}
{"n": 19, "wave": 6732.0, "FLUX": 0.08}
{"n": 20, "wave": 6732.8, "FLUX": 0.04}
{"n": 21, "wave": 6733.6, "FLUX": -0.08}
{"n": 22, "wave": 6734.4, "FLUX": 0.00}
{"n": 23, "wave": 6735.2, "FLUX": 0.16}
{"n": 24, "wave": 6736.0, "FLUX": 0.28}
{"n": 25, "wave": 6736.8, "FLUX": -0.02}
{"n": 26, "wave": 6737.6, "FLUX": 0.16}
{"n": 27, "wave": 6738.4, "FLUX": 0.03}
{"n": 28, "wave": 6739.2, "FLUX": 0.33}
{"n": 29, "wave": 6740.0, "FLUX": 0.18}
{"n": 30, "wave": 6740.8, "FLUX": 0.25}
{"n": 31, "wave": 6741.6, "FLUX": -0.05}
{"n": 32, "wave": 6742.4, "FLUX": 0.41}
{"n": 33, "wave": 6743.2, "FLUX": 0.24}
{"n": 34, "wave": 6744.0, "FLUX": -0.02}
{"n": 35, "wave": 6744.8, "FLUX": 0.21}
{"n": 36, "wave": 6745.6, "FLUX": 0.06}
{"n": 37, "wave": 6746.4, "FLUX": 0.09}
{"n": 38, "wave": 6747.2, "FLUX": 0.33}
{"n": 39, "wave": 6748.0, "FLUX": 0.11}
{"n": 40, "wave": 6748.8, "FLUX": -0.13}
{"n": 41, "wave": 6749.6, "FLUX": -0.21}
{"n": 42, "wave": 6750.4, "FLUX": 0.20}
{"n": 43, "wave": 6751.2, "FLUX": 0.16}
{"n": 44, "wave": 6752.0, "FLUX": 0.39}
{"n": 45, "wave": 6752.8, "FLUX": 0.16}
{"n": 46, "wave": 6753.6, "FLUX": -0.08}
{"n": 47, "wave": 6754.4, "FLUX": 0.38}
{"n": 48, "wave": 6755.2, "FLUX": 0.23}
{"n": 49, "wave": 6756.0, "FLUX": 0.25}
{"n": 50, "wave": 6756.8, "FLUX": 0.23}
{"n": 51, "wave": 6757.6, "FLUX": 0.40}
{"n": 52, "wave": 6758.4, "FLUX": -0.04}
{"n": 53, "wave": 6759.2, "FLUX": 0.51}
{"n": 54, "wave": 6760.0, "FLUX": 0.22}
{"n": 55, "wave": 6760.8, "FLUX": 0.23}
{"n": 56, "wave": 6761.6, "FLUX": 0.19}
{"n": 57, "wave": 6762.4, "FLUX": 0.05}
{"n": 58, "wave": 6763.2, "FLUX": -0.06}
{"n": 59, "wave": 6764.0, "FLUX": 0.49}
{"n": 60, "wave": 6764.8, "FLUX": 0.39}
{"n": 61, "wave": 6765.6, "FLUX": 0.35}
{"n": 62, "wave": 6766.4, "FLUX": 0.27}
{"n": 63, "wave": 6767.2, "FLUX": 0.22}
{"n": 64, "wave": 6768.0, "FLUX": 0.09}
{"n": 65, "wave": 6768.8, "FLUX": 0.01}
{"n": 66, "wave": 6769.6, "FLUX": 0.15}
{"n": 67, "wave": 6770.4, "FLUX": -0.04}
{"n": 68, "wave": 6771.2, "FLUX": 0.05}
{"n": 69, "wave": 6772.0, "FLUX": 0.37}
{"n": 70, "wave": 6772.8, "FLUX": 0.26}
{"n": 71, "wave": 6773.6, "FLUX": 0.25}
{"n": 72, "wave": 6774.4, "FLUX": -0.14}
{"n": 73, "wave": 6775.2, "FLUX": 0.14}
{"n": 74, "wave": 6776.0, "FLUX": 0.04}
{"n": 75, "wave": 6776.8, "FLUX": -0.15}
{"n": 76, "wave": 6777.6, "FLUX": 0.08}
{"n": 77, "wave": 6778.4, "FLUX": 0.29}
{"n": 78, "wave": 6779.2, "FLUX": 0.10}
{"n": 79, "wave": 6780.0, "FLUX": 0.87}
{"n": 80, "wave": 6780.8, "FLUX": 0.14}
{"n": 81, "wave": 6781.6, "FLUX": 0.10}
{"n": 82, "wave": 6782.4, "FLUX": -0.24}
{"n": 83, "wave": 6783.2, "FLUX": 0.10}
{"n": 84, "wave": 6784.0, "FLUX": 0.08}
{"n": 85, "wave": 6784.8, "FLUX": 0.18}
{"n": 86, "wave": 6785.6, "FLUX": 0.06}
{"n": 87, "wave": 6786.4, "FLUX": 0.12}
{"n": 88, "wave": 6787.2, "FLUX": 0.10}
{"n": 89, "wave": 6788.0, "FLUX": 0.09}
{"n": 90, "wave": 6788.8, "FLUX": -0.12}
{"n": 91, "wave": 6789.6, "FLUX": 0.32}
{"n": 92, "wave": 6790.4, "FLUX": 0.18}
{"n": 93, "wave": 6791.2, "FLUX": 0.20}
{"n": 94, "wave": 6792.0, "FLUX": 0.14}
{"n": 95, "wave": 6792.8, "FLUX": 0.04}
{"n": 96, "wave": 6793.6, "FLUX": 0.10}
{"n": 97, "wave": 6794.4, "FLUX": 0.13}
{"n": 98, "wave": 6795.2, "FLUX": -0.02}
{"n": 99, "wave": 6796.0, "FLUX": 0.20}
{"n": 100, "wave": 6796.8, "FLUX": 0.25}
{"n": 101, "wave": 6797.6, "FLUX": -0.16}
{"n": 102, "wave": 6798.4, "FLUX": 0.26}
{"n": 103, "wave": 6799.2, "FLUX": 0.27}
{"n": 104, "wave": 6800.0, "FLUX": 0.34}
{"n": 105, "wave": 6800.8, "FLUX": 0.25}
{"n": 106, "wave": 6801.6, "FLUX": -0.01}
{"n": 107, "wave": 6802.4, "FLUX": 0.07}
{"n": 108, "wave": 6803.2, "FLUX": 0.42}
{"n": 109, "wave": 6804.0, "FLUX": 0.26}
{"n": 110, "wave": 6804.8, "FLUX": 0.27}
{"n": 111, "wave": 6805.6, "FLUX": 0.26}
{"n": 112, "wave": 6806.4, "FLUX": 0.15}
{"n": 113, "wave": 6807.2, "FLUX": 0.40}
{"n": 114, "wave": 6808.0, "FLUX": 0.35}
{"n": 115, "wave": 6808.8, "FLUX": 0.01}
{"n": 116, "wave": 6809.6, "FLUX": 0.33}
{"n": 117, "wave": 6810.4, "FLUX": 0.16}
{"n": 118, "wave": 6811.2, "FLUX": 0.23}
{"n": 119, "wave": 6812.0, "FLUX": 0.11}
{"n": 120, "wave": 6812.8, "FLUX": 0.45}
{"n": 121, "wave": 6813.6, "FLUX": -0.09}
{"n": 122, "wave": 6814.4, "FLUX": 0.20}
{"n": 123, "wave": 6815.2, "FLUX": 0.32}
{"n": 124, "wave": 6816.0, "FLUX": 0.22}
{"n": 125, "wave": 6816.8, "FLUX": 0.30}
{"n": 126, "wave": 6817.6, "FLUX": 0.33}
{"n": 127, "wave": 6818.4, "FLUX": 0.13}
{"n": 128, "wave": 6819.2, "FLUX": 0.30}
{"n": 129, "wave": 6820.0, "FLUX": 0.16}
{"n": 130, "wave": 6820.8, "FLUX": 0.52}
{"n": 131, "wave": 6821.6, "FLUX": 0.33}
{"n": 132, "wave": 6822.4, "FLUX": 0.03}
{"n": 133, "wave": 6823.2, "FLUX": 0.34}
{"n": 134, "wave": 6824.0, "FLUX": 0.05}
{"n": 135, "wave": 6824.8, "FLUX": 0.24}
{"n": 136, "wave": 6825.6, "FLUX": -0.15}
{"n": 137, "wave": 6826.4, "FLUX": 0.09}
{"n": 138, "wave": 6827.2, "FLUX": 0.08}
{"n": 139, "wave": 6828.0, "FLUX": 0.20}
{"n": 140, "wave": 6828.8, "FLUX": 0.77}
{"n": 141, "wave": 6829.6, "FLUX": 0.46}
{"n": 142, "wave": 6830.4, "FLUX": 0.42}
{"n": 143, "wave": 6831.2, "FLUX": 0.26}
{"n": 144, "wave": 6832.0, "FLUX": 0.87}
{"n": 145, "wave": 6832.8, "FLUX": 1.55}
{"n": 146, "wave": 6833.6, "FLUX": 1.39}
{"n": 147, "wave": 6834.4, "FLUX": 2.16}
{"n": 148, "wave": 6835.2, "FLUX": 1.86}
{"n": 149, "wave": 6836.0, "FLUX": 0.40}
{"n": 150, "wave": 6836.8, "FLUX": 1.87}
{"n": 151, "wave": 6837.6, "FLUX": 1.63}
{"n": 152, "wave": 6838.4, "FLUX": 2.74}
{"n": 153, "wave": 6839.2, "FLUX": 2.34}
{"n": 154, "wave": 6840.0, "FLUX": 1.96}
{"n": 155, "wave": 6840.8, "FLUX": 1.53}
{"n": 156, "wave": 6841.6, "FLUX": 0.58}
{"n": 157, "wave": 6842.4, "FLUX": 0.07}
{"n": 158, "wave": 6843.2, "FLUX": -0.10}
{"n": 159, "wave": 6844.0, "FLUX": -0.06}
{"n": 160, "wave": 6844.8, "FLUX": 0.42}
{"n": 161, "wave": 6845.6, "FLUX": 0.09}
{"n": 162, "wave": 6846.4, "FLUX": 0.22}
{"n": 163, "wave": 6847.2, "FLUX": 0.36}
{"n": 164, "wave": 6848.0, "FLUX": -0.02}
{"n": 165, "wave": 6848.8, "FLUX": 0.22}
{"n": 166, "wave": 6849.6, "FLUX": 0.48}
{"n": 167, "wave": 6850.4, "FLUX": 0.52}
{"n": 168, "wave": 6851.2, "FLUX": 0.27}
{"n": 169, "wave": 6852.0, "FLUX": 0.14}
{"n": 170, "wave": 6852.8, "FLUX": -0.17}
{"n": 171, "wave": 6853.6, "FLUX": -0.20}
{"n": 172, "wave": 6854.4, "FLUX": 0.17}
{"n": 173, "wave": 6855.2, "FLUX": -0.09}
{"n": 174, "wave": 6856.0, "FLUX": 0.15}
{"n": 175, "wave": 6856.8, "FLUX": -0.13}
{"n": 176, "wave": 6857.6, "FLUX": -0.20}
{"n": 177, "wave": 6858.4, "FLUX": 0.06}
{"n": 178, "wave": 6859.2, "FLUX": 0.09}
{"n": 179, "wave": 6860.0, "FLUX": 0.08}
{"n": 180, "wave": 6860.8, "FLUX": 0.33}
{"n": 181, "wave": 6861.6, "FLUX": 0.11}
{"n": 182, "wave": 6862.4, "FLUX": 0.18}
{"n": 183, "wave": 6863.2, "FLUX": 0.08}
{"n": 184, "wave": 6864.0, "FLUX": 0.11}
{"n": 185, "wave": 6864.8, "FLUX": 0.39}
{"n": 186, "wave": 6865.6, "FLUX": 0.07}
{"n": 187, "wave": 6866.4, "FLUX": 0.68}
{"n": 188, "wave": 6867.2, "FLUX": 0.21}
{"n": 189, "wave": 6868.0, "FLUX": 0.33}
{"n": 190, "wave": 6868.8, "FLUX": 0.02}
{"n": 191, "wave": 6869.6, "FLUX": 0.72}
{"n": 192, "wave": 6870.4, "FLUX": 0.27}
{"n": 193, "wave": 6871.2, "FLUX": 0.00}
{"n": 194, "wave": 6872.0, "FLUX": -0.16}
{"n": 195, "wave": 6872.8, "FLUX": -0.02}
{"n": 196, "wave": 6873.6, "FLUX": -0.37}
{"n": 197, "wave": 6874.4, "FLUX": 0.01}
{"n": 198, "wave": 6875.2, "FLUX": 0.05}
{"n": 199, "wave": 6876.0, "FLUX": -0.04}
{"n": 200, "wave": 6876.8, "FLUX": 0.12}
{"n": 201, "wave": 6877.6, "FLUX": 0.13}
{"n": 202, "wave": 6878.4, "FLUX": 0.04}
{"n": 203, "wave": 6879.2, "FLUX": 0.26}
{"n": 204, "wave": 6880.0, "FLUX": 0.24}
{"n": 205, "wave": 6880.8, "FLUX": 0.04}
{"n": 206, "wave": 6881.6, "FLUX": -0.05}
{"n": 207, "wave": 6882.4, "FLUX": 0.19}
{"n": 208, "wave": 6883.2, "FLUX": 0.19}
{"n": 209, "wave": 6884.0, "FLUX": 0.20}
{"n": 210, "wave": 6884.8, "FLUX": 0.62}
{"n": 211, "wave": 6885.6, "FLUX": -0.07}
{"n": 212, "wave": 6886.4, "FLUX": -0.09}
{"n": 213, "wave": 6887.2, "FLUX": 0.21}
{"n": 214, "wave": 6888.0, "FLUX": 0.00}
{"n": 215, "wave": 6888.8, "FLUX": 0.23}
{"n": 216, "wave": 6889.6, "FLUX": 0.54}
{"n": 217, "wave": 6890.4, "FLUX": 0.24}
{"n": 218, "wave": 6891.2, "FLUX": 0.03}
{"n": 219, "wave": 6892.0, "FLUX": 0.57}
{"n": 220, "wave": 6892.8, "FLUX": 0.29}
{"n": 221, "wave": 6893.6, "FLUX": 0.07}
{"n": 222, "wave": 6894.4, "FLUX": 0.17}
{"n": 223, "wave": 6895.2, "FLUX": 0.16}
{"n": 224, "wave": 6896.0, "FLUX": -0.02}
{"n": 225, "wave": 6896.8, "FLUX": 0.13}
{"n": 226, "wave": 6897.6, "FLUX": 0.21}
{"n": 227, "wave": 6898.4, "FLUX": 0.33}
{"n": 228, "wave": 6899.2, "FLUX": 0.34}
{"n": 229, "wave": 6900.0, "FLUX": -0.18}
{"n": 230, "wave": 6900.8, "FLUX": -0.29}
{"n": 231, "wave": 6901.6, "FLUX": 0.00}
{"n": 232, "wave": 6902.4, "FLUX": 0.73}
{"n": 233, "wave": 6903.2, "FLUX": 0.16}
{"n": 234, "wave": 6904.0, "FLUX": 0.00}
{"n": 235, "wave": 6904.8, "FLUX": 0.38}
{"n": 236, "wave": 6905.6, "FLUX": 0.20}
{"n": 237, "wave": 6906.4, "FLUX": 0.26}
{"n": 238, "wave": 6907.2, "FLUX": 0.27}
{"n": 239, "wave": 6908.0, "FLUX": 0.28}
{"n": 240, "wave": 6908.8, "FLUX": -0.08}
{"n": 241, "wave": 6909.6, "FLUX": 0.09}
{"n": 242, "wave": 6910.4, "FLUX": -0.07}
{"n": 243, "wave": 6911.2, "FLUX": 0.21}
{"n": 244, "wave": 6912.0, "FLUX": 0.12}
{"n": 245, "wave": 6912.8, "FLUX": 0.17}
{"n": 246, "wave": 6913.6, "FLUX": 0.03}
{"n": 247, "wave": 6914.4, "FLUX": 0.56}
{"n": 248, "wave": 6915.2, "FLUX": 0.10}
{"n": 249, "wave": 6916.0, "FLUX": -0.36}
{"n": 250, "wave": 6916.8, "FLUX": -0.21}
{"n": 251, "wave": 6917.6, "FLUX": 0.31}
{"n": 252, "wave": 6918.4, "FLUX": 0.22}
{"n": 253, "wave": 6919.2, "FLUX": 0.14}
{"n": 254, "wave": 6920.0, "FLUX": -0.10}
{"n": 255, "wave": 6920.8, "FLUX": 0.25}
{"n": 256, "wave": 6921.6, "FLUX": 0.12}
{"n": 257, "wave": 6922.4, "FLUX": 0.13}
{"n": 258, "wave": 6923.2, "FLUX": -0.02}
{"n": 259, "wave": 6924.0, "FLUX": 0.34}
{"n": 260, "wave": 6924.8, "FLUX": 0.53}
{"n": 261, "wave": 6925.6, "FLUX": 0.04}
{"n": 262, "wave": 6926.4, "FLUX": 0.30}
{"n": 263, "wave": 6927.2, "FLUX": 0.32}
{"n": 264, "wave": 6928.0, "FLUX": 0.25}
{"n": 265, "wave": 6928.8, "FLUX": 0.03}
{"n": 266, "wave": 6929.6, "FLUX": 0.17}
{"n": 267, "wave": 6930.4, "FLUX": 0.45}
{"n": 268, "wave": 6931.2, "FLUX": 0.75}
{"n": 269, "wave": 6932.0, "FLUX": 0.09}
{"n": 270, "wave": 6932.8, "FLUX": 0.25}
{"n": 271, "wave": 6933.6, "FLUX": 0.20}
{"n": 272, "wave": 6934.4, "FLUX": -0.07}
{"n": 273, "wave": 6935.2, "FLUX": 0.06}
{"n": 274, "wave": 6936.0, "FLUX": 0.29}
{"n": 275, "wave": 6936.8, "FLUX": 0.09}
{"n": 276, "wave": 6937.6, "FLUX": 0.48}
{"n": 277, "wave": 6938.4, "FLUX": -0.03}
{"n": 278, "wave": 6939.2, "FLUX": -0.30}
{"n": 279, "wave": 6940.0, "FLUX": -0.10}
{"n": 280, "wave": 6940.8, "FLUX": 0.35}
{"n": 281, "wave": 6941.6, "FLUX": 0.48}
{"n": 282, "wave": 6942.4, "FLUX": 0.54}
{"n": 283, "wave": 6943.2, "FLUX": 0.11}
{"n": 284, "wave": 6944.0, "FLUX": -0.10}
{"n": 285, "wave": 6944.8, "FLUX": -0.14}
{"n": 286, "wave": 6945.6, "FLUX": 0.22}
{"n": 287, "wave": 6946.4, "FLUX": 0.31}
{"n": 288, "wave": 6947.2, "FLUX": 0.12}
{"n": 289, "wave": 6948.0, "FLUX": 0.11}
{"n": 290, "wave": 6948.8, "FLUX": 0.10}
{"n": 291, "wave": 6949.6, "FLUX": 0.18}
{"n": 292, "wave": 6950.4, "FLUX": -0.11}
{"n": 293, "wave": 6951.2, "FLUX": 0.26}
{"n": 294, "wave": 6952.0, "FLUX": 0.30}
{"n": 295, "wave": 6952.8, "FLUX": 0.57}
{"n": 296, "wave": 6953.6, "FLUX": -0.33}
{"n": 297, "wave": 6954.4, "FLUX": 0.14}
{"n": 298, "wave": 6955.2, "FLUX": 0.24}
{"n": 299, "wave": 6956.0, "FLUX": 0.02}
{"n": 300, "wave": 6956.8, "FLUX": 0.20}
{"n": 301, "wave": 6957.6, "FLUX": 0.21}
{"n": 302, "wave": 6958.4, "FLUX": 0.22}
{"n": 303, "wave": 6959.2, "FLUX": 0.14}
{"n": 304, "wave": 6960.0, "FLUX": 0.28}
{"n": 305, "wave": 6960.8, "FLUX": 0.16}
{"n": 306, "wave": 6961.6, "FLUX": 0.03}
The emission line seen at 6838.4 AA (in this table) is [O II]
